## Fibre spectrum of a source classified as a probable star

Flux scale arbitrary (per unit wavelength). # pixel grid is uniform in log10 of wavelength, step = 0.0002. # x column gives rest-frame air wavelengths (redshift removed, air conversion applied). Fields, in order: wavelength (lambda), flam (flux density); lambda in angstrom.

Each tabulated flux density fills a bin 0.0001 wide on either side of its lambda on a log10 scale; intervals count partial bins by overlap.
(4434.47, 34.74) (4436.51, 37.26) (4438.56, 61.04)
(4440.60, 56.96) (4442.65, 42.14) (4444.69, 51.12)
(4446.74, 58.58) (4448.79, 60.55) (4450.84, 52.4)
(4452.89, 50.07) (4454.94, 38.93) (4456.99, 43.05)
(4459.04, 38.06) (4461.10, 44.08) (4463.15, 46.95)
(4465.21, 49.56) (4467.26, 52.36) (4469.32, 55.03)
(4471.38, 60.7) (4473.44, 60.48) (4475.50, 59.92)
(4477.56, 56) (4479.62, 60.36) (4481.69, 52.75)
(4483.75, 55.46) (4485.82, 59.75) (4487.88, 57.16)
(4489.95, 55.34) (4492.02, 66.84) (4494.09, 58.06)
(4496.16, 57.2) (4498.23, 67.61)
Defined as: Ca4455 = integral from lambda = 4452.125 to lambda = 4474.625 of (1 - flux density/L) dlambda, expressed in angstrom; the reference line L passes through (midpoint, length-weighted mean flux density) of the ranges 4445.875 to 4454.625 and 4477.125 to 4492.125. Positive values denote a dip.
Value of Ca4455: 2.6 angstrom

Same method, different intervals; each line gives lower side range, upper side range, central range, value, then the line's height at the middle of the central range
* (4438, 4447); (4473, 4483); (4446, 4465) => 2.4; 54.9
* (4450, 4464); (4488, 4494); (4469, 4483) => -1.3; 53.2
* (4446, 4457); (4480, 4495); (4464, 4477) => -0.3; 54.7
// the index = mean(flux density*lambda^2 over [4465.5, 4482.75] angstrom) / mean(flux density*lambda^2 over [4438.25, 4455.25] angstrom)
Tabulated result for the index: 1.09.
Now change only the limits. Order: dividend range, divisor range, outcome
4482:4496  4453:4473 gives 1.23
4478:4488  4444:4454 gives 1.06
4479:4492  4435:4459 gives 1.18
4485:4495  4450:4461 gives 1.36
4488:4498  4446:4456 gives 1.17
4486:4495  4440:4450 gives 1.13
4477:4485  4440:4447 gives 1.12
